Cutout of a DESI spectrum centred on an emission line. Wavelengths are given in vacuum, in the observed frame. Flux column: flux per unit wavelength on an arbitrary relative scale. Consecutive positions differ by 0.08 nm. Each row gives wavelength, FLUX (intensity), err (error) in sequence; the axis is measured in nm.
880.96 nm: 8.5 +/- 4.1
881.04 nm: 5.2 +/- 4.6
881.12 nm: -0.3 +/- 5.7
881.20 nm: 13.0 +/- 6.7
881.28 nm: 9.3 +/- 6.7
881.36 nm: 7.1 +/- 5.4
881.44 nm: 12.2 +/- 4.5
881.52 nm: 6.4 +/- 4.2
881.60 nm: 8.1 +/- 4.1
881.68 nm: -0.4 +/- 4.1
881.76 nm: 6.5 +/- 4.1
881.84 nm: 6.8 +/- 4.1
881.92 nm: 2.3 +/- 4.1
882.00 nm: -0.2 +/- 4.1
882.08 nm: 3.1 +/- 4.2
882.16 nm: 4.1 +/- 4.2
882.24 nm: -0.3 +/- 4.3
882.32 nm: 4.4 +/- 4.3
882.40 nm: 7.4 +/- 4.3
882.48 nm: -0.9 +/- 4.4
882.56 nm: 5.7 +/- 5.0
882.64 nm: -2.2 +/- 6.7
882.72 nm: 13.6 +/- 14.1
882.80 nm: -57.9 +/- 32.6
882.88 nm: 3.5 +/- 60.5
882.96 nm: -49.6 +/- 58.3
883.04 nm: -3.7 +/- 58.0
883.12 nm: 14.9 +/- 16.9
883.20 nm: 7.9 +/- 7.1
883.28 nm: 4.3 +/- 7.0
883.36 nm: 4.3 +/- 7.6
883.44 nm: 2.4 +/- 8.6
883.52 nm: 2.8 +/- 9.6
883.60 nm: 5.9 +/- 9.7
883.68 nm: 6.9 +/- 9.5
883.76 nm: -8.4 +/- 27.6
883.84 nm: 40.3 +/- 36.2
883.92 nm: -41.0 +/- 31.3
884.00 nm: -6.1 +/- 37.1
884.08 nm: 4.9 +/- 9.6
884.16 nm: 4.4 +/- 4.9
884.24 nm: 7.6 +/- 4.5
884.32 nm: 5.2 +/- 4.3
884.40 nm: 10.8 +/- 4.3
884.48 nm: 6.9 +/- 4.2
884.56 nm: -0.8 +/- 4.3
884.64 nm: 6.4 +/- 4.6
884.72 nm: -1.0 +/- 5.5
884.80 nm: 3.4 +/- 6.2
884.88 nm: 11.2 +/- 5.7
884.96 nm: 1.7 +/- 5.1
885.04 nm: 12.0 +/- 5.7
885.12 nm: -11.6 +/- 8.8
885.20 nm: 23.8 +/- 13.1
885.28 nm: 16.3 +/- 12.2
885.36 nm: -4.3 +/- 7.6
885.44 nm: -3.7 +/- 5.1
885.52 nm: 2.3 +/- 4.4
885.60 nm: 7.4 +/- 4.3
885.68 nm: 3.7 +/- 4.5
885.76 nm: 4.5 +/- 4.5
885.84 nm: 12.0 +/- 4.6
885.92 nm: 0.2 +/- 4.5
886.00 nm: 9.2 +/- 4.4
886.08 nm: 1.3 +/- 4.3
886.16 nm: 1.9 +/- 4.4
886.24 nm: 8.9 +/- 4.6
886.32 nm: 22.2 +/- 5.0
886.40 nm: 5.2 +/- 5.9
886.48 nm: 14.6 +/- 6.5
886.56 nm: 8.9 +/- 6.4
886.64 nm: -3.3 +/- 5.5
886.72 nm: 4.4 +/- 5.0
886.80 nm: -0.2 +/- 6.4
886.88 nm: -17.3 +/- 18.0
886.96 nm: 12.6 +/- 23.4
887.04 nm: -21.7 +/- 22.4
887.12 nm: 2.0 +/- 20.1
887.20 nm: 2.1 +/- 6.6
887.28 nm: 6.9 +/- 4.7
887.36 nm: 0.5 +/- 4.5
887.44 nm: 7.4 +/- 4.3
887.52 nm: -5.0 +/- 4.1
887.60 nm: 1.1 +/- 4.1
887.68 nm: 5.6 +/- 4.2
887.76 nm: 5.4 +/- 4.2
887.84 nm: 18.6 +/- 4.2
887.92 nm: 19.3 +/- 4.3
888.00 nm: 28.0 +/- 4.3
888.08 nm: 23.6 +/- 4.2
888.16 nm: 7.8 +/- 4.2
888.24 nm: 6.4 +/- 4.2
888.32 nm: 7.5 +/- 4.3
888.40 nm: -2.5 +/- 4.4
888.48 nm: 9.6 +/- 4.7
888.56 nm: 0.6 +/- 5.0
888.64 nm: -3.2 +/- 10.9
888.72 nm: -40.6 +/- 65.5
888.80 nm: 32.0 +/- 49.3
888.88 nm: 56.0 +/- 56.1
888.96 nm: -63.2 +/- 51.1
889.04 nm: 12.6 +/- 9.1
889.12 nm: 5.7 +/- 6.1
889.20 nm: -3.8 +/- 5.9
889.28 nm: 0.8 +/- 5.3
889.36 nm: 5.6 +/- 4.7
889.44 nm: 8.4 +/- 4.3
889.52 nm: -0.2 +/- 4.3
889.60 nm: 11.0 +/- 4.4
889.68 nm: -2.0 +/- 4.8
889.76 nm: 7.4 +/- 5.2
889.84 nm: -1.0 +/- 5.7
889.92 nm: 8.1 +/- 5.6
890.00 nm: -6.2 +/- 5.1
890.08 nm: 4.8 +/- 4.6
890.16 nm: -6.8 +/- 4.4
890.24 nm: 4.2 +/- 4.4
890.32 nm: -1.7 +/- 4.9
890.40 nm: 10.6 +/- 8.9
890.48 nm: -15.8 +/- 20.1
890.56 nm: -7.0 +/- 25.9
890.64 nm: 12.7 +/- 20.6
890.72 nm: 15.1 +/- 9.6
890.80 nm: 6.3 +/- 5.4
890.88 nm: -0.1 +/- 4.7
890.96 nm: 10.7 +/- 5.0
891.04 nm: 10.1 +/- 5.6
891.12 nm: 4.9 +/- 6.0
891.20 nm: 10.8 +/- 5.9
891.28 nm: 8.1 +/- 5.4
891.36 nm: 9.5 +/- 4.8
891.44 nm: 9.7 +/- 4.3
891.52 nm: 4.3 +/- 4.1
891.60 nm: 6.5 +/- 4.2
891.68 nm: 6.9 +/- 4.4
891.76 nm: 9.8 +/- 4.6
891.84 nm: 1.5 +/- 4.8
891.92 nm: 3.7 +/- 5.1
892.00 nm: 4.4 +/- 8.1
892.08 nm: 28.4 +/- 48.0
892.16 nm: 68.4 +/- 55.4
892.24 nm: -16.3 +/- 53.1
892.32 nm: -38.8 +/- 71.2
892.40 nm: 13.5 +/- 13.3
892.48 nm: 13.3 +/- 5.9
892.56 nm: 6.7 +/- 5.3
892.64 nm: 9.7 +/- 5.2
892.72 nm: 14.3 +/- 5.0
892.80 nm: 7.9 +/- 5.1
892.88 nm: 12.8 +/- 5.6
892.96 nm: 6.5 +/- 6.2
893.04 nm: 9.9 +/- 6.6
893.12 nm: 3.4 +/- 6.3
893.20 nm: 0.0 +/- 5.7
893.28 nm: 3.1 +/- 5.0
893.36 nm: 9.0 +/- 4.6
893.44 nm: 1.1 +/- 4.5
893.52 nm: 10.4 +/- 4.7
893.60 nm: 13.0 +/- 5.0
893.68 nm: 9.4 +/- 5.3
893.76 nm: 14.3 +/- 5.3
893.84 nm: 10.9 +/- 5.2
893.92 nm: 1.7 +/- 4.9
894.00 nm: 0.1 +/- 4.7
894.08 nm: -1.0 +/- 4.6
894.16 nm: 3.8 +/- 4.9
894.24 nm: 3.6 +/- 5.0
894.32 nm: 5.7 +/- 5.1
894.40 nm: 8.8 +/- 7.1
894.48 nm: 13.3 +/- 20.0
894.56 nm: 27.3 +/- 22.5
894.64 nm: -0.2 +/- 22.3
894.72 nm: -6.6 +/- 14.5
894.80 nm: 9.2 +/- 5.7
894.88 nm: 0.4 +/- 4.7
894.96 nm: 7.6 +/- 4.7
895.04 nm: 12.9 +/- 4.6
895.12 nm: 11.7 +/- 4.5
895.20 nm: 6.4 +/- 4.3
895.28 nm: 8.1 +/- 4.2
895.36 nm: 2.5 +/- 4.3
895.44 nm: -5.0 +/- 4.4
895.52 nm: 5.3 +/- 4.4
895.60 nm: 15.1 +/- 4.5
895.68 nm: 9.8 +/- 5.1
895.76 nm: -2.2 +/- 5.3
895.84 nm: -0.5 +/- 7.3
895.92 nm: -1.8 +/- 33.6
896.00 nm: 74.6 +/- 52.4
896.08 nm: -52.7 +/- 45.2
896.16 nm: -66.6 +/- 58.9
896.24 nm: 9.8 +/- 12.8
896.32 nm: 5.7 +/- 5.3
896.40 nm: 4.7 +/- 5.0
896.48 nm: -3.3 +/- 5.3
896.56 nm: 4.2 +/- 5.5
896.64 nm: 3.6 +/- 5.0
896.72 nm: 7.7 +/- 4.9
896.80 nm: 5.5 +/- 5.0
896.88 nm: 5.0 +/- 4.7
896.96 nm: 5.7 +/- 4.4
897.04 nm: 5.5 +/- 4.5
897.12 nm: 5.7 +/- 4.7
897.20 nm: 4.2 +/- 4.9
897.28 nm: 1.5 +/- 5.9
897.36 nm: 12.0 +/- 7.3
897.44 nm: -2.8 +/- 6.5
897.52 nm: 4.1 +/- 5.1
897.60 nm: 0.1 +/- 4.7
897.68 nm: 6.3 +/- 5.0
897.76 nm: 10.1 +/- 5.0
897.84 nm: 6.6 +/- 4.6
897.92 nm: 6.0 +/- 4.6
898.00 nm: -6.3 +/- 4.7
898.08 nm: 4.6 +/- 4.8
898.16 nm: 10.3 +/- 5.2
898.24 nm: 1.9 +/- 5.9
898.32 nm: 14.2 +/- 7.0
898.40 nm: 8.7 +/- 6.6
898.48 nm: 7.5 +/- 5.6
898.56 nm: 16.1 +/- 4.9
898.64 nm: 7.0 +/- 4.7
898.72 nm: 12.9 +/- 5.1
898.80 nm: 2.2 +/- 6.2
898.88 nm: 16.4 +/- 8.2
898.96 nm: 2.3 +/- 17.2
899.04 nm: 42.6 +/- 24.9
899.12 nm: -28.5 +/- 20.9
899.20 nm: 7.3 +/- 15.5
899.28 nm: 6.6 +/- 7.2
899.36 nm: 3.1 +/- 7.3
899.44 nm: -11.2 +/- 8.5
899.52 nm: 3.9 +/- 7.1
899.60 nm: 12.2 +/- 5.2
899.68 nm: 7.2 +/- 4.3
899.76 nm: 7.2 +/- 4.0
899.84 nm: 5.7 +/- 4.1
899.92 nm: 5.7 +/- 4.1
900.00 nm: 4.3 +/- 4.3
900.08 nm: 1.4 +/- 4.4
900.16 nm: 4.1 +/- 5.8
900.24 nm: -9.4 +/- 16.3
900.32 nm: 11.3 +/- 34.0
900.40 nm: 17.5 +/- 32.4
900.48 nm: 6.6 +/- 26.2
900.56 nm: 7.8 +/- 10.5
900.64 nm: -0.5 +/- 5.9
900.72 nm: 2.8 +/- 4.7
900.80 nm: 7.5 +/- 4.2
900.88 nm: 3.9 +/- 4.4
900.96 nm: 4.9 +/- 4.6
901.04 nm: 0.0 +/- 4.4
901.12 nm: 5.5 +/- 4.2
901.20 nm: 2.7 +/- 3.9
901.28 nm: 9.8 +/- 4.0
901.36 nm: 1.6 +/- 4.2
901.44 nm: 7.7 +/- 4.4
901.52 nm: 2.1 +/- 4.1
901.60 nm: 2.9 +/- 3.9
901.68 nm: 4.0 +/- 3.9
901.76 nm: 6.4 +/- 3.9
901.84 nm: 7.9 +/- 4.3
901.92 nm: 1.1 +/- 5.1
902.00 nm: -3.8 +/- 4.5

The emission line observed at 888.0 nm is H-gamma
